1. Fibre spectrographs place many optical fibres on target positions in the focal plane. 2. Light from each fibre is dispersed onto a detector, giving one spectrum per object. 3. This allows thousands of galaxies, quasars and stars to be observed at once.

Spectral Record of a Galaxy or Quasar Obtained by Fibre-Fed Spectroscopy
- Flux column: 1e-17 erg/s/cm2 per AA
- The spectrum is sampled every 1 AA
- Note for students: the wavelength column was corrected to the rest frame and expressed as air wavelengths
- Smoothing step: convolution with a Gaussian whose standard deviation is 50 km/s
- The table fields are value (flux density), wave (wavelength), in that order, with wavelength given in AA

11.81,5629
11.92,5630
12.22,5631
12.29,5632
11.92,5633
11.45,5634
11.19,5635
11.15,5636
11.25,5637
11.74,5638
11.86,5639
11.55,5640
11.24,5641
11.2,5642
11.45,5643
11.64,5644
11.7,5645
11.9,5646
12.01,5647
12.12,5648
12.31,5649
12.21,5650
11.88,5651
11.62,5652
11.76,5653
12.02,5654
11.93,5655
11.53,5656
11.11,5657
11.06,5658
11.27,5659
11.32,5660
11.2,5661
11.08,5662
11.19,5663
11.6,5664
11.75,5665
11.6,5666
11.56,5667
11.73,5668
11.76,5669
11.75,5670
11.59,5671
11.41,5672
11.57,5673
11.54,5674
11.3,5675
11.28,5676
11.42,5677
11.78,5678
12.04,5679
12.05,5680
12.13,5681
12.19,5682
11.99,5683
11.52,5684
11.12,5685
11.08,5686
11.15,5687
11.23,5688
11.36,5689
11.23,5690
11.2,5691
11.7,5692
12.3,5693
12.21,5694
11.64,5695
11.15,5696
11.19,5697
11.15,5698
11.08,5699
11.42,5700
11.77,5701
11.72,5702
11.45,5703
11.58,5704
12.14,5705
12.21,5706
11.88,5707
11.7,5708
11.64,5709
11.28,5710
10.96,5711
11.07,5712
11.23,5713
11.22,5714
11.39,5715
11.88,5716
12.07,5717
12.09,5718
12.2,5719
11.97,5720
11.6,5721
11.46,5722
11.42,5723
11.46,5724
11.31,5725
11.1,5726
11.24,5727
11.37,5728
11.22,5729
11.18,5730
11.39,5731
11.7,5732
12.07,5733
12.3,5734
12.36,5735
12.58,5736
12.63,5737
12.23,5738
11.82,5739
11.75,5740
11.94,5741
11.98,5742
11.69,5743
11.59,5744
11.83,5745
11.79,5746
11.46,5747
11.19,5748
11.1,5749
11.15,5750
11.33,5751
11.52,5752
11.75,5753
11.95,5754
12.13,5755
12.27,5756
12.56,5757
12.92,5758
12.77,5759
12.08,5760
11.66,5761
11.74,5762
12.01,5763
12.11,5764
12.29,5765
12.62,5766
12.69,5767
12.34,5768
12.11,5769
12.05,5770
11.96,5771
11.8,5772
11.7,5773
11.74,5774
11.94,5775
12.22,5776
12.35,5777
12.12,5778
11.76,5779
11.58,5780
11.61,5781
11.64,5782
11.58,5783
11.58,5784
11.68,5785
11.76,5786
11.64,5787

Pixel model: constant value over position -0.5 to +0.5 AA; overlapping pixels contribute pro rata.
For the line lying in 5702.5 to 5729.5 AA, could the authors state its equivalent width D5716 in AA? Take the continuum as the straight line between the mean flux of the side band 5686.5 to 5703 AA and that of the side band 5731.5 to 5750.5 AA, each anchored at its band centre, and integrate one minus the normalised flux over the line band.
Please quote 0.2 AA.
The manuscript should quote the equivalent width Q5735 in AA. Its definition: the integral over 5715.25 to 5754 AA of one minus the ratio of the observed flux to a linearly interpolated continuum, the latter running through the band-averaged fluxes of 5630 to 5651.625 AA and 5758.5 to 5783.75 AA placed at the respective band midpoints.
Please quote 0.7 AA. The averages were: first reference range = 11.7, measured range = 11.7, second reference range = 12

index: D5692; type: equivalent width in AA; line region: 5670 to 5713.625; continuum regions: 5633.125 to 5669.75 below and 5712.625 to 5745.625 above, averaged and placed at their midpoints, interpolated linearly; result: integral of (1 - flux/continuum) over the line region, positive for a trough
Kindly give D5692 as 0.4 AA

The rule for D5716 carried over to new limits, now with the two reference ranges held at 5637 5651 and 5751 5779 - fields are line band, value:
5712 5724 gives 0.3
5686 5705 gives 0.7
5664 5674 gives 0.2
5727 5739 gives 0.1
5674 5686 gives 0.2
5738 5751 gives 0.5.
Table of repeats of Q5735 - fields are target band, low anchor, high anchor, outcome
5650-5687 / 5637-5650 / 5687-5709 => 0.3 AA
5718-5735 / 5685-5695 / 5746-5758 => 0.0 AA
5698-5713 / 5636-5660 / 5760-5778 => 0.4 AA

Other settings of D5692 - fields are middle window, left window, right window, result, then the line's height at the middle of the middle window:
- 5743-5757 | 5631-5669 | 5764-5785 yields 0.3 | 11.9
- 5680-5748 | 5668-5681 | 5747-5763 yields 0.7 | 11.8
